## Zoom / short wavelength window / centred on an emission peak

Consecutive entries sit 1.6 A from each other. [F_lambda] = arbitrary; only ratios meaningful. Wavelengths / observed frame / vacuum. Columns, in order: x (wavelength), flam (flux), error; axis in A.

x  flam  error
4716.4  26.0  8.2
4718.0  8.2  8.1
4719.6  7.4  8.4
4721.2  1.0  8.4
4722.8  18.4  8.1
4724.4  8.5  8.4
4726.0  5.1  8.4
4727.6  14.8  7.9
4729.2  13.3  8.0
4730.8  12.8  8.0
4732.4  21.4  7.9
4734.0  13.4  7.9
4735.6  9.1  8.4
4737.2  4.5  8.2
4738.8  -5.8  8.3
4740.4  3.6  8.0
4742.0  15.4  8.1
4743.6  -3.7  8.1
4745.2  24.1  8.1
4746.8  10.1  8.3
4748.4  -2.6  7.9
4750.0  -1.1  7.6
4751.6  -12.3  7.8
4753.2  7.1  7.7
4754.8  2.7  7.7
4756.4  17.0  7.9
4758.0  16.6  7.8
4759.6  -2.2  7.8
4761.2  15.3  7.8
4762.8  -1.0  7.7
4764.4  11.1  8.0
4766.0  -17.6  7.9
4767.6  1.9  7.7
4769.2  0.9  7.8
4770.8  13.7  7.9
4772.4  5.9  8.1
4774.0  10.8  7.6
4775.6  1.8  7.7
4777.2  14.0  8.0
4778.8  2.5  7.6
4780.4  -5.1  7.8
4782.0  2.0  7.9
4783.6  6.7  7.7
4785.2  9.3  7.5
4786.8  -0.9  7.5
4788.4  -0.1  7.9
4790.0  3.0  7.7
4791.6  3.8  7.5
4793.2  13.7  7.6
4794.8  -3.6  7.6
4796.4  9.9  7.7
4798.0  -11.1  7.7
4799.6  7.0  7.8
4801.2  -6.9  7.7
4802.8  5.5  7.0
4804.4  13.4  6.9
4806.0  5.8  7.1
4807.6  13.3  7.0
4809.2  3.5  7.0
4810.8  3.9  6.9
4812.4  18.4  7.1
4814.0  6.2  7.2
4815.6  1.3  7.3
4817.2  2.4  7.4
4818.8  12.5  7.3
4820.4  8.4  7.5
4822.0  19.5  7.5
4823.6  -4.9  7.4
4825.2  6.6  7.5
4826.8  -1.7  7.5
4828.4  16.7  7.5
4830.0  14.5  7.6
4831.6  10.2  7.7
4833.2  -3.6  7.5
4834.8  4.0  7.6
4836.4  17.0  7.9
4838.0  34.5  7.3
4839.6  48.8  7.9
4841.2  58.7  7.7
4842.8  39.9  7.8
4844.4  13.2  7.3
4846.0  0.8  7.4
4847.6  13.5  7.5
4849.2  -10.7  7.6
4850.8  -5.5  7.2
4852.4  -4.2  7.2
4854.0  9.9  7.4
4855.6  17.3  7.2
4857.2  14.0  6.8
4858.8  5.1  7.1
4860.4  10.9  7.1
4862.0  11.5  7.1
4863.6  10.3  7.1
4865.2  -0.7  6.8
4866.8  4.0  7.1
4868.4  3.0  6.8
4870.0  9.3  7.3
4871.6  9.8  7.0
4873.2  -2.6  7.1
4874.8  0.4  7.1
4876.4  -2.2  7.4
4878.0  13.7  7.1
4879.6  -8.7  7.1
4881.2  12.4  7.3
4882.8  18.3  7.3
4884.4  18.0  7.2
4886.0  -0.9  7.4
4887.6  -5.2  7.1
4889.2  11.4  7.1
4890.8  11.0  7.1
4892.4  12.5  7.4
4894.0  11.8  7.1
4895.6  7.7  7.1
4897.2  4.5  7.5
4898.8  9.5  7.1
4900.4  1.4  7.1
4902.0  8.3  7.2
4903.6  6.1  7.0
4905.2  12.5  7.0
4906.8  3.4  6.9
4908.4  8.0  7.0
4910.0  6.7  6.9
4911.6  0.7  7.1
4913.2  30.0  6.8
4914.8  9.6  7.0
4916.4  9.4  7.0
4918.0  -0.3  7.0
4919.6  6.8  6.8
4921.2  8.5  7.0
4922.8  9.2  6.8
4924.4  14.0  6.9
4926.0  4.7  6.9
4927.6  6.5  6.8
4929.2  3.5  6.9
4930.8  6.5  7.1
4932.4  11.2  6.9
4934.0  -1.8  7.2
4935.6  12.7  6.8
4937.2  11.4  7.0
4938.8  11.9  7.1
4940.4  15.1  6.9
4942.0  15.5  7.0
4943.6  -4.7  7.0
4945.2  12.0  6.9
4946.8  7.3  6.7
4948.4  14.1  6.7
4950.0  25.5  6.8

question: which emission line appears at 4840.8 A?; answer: [O II] 3727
